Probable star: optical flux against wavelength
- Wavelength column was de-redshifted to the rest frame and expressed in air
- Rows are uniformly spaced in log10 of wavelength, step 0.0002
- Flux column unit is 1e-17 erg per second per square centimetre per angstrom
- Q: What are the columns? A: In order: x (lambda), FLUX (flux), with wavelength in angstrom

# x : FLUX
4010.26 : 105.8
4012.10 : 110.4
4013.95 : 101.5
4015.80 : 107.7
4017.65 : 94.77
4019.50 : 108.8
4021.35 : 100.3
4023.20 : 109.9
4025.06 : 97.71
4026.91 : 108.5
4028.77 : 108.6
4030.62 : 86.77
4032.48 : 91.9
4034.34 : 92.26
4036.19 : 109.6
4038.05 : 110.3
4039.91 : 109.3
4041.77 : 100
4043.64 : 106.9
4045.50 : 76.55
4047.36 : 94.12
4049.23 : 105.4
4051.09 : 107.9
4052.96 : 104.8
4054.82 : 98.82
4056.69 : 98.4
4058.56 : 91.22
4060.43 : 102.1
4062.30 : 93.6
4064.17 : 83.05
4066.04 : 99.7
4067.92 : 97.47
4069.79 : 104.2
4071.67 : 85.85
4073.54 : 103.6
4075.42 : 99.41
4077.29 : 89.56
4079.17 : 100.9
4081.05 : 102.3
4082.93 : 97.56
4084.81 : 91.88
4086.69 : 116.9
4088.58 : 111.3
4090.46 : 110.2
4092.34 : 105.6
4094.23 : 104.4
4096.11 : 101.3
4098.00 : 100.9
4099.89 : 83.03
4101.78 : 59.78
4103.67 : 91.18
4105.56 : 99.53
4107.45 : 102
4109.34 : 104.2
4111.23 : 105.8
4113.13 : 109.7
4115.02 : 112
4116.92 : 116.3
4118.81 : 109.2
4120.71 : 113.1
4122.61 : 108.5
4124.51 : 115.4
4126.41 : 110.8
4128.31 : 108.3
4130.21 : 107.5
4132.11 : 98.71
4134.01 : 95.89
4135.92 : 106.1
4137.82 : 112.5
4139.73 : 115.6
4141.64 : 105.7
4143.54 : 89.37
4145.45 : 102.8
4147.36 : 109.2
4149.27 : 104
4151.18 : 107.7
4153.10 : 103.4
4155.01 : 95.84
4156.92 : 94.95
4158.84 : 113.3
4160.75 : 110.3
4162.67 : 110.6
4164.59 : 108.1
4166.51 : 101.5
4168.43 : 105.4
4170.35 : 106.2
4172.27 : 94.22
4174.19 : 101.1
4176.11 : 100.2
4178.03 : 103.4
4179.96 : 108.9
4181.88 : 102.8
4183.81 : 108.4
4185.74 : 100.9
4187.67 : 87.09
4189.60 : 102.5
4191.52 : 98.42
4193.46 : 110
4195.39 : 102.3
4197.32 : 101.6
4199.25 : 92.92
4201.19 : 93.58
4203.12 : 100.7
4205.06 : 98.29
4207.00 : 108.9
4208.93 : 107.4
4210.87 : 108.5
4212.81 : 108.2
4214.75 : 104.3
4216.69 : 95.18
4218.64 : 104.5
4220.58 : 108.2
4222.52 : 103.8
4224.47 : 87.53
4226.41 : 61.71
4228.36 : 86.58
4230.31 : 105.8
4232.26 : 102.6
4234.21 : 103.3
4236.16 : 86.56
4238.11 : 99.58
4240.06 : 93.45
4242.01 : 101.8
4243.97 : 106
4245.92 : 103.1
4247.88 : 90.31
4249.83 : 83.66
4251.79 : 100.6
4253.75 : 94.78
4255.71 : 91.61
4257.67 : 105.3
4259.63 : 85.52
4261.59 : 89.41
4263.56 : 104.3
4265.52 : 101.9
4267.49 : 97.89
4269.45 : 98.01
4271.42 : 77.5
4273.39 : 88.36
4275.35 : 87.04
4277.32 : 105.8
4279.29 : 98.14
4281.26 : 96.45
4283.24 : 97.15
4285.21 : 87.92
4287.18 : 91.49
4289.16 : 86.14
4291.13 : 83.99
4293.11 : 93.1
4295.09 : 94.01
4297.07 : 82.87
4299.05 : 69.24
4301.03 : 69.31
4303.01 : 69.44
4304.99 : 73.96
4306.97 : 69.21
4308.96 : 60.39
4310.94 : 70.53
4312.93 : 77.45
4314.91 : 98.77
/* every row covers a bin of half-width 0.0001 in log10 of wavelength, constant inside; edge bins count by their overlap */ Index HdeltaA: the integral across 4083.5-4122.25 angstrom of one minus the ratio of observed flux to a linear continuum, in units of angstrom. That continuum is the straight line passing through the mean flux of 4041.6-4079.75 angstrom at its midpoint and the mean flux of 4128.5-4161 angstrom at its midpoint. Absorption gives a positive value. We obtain -0.7 angstrom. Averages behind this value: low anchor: 97.2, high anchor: 104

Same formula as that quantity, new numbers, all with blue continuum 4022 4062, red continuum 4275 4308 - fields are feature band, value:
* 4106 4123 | -2.2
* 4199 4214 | -2.0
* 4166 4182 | -1.8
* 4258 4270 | -1.3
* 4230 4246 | -2.0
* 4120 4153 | -4.1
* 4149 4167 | -2.2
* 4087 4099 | -1.1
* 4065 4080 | 0.2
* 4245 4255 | -0.7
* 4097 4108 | 0.9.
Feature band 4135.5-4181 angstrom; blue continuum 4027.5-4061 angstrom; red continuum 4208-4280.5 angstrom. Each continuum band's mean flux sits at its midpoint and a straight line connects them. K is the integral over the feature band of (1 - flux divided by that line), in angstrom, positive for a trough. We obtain -3.0 angstrom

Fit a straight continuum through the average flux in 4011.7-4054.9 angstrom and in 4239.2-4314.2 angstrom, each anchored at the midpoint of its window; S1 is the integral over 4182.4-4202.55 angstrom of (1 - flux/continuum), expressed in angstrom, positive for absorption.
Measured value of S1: -1.4 angstrom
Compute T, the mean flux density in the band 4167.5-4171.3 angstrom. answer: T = 106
